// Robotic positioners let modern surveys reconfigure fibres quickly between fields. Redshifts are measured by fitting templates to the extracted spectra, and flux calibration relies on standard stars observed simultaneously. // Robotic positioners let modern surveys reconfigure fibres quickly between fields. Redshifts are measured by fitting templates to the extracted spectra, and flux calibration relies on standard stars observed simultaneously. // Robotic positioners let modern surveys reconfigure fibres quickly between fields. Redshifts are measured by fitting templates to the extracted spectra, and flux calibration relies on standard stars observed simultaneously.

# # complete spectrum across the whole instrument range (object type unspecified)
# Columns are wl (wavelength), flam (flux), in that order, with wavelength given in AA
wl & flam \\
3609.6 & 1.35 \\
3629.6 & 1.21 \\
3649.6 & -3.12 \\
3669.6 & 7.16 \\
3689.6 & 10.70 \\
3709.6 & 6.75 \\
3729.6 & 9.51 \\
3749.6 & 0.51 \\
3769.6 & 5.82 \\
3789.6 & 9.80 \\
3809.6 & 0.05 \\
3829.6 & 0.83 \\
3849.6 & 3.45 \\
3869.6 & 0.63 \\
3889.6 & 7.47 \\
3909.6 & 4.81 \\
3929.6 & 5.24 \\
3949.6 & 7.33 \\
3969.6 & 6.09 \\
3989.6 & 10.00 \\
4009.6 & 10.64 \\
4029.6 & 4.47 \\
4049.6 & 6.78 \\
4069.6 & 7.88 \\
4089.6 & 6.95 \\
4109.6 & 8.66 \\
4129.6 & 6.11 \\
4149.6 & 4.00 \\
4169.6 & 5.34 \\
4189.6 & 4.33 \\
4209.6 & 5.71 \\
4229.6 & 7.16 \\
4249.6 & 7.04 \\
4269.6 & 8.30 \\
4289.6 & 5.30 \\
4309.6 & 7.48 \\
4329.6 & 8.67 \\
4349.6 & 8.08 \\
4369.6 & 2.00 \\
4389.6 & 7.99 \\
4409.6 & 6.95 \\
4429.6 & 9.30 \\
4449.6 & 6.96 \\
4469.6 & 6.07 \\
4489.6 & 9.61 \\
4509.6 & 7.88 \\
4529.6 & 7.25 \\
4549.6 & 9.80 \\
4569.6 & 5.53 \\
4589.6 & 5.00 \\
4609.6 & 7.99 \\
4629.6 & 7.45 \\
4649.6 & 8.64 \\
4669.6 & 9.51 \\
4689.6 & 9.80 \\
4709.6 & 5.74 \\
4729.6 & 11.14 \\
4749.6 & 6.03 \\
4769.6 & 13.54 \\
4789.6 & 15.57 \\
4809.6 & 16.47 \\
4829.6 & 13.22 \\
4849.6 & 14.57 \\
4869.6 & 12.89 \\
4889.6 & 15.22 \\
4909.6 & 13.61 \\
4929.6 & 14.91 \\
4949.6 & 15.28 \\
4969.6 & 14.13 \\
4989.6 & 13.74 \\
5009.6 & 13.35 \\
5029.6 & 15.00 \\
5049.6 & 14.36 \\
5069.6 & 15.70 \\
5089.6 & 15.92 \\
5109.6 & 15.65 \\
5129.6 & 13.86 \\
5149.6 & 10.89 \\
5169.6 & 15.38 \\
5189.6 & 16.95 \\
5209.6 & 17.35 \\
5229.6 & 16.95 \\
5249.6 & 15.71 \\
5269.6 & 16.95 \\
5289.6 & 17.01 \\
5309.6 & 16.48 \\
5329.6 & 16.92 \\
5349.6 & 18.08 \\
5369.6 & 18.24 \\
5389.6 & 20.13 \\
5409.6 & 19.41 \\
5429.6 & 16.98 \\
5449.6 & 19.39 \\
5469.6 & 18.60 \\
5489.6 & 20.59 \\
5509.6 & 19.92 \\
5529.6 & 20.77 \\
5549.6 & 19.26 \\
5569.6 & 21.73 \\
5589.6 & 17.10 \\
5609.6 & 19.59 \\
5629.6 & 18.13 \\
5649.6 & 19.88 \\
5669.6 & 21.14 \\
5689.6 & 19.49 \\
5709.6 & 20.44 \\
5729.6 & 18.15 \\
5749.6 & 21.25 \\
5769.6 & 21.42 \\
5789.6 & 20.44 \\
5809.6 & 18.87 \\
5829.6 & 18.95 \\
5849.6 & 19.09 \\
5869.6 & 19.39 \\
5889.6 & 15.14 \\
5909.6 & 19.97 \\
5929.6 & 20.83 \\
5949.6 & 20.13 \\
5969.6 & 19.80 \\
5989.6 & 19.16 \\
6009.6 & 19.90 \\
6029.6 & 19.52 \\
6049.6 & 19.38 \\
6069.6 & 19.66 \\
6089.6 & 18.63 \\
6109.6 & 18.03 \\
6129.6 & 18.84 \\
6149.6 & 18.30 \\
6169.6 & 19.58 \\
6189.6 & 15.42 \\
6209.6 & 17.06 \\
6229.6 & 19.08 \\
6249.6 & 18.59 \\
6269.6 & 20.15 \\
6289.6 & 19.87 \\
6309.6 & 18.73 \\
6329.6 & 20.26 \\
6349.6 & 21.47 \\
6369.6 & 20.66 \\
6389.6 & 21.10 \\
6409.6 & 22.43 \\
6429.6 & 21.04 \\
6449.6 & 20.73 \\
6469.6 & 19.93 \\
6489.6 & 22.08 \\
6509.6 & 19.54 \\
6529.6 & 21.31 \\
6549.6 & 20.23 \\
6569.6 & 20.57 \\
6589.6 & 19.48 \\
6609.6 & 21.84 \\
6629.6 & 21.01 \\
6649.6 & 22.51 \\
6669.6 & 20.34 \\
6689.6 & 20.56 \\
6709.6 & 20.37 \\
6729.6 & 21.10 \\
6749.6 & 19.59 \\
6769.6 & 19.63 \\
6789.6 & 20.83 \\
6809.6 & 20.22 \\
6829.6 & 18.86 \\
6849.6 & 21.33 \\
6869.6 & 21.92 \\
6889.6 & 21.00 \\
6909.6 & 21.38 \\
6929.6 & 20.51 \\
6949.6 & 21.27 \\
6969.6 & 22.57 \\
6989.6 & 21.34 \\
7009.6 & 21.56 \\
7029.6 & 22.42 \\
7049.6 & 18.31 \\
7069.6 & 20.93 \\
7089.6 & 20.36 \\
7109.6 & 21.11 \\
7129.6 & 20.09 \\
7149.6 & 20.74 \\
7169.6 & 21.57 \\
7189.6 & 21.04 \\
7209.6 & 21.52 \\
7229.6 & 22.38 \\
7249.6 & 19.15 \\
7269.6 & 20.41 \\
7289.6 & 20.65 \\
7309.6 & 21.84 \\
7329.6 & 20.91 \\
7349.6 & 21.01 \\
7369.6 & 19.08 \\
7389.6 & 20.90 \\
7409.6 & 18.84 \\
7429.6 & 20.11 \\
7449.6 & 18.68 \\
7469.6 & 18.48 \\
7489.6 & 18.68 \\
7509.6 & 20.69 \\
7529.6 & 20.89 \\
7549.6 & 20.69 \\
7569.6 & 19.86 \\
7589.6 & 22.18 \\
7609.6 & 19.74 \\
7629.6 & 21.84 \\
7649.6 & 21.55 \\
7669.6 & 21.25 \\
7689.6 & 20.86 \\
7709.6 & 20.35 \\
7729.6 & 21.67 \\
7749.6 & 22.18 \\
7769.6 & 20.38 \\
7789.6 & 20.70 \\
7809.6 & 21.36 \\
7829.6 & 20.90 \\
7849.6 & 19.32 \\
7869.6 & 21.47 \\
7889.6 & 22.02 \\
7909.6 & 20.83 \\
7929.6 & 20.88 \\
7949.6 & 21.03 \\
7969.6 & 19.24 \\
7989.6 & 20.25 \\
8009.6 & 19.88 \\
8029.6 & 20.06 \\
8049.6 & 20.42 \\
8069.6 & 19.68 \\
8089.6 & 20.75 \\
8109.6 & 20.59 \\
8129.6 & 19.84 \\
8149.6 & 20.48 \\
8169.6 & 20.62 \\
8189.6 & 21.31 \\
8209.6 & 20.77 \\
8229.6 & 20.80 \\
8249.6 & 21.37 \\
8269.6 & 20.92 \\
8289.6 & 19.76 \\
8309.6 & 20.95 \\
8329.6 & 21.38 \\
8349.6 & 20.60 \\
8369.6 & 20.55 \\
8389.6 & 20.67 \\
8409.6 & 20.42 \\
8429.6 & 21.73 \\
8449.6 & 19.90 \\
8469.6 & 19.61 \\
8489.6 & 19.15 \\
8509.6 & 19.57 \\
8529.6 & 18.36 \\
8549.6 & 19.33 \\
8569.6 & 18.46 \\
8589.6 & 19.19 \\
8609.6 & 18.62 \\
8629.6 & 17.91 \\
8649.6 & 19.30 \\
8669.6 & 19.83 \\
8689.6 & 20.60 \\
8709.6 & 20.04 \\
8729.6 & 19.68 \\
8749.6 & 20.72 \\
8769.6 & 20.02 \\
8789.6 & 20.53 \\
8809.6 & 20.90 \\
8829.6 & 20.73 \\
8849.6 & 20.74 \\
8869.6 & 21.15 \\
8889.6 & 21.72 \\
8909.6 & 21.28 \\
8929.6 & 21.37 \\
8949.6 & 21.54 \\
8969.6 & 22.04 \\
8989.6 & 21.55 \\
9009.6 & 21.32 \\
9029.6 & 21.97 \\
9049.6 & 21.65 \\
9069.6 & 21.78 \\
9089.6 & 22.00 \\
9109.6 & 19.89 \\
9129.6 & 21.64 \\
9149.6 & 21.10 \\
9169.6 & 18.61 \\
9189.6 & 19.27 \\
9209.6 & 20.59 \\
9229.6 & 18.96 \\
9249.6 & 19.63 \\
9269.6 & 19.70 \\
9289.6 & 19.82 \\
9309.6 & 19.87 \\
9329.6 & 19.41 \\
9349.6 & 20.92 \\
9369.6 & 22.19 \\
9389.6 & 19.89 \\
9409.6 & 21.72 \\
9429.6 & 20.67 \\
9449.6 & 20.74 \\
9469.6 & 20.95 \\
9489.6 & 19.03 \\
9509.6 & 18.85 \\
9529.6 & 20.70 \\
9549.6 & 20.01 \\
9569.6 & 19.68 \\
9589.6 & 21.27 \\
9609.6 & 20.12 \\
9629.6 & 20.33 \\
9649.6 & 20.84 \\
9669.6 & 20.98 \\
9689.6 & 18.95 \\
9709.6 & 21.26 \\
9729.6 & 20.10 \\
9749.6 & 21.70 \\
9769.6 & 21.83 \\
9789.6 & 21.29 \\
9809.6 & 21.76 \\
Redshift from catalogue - 0.196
